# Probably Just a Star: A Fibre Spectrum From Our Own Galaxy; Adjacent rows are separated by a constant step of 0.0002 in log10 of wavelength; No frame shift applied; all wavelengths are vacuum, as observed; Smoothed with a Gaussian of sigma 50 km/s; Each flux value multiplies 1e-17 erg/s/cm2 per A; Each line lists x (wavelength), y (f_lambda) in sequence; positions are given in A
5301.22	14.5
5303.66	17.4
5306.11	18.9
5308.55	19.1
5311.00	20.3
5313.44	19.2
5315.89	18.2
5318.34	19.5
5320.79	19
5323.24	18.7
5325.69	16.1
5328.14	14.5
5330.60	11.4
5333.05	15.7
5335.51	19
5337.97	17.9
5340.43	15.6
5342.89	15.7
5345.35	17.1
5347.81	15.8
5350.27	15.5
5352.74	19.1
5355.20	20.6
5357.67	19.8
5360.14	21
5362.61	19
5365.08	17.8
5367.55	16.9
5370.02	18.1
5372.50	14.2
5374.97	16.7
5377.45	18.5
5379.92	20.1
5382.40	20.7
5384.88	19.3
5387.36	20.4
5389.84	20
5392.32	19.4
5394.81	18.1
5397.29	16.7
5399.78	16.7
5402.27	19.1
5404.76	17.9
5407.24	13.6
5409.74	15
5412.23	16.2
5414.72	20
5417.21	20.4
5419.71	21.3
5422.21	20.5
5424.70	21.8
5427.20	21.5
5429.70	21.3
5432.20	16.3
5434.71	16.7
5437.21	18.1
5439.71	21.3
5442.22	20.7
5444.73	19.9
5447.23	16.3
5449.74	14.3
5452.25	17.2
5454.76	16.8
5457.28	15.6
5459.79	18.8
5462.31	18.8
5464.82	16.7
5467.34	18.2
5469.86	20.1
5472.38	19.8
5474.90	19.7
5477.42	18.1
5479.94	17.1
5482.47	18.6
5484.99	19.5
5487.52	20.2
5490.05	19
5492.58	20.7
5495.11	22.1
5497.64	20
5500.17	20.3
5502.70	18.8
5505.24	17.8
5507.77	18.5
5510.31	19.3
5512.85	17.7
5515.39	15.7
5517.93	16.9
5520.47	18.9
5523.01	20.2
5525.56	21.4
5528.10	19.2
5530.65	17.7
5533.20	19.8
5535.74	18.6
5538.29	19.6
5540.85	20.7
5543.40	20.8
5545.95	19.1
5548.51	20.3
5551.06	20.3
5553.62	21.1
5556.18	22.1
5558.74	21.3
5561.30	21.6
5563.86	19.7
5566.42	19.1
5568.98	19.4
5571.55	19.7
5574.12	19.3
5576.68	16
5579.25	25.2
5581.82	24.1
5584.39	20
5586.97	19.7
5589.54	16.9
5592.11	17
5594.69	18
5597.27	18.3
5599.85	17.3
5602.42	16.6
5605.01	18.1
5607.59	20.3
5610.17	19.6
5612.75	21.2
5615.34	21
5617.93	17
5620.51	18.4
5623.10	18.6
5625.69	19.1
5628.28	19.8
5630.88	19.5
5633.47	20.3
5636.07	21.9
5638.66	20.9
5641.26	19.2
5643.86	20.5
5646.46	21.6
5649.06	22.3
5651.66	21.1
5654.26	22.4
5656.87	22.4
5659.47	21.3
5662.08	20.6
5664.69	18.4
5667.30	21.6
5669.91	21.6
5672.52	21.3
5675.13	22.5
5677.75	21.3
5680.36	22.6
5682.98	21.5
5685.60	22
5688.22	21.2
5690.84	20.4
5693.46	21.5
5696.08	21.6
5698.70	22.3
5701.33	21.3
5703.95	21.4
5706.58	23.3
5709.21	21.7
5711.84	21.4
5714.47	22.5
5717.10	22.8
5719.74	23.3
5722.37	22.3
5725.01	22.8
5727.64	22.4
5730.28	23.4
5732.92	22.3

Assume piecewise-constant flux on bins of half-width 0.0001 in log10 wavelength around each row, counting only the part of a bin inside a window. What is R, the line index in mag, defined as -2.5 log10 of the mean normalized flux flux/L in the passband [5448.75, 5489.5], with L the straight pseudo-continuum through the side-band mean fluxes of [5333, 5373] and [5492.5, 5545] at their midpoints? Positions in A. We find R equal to 0.04 mag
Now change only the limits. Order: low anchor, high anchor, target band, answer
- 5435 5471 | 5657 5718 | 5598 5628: 0.088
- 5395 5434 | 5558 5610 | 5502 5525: 0.043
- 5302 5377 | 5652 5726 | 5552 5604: 0.044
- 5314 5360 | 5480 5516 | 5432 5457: 0.048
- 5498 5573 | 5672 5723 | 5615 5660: 0.034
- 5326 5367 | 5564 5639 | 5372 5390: -0.082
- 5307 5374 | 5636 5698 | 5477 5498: -0.013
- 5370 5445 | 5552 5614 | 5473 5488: 0.015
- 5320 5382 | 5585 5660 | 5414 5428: -0.166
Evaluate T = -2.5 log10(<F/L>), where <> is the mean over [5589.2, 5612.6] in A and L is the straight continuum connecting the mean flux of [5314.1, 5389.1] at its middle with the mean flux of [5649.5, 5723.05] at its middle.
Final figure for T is 0.139 mag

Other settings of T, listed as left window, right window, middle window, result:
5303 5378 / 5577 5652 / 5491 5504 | -0.08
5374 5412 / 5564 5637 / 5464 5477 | -0.02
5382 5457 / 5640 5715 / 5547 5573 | -0.02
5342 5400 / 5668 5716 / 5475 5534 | 0.04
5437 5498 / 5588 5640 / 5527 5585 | -0.07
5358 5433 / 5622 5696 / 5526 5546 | 0.02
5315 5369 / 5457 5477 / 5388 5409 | 0.02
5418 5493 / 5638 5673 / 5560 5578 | 0.05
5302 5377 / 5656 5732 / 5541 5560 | -0.03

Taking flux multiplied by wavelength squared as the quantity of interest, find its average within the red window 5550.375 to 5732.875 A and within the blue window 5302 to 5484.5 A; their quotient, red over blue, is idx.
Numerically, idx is 1.25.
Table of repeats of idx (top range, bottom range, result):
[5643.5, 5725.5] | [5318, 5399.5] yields 1.37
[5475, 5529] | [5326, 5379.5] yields 1.17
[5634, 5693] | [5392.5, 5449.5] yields 1.25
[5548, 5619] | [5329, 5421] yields 1.19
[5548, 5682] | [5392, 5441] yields 1.17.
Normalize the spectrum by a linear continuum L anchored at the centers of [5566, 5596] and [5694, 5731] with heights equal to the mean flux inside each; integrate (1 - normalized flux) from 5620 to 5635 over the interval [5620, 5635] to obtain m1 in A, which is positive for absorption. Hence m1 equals 0.8 A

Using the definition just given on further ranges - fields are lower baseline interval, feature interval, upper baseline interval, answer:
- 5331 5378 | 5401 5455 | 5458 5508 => -0.3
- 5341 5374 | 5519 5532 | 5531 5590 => 0.2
